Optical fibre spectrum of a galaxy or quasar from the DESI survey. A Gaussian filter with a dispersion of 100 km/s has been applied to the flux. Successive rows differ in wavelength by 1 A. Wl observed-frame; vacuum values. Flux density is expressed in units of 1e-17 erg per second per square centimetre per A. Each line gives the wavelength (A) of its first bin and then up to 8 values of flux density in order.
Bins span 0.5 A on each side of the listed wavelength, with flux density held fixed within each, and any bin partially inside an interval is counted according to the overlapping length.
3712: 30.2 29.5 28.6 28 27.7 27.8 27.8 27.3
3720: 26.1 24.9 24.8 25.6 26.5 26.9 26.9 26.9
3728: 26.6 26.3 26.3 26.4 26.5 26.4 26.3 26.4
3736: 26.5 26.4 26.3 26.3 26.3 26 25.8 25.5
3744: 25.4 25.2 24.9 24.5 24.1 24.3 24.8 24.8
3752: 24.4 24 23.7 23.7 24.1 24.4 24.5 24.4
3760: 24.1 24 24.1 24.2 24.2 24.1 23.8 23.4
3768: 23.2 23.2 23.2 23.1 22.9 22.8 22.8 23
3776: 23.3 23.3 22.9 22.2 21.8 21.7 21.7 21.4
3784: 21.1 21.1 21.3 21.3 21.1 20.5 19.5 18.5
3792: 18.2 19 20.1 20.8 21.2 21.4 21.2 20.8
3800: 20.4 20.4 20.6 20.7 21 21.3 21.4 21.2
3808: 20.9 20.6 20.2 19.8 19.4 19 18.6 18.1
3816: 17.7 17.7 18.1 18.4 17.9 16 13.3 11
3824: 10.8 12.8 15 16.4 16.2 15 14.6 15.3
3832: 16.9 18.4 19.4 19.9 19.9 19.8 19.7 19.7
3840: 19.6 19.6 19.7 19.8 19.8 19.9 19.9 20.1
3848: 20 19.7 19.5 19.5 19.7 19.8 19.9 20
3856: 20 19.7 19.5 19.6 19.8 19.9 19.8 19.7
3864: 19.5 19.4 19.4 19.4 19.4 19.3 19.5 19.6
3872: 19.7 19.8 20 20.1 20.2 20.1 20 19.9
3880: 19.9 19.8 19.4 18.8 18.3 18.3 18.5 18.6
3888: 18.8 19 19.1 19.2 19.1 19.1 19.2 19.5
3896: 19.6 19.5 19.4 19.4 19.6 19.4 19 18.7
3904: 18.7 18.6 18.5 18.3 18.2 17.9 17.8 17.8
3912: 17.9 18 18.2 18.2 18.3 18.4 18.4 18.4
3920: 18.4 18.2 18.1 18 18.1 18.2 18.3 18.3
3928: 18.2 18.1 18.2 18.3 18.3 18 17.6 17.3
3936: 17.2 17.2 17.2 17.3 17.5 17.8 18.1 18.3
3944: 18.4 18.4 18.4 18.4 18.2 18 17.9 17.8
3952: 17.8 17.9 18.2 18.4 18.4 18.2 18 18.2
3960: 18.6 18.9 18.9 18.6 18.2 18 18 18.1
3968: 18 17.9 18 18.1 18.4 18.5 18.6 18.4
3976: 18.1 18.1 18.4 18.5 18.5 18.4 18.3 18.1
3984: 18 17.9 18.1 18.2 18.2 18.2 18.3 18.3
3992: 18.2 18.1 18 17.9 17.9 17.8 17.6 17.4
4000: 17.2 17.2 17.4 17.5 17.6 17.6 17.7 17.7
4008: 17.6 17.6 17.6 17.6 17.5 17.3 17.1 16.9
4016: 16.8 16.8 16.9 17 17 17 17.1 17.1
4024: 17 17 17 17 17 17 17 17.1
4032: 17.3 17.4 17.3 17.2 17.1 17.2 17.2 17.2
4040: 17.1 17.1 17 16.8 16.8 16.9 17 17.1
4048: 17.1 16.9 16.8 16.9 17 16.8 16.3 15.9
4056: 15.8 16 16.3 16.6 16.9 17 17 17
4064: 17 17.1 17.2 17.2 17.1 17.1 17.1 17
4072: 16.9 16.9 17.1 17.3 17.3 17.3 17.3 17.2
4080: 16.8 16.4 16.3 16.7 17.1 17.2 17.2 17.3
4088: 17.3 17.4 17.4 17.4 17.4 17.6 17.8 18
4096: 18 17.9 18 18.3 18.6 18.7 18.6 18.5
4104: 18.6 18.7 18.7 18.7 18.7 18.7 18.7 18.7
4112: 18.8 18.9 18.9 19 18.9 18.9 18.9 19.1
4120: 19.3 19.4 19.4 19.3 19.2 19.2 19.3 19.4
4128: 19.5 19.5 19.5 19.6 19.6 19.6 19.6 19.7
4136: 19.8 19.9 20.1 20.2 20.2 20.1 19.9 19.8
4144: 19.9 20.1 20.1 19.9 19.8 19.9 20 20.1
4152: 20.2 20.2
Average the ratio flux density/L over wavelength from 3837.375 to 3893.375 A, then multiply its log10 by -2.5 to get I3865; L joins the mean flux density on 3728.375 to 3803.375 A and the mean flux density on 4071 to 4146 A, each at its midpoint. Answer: 0.12 mag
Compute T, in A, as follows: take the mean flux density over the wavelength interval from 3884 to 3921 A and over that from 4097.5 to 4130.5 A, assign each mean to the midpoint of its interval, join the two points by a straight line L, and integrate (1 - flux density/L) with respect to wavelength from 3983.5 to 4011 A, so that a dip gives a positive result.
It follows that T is 1.45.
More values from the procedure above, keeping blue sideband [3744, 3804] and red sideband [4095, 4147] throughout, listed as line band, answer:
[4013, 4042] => 4.4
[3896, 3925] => 3.7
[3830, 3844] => 1.9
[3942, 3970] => 3.5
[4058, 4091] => 4.3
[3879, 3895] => 1.8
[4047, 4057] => 1.6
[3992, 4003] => 1.5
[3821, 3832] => 3.9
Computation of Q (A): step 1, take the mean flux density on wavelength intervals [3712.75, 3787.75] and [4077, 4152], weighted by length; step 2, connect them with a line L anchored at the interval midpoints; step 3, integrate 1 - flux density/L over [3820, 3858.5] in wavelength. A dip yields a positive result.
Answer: 8.6 A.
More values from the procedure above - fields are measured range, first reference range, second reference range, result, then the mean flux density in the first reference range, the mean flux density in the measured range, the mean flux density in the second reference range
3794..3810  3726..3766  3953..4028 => 1.8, 25.2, 20.9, 17.8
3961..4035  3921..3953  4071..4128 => 1.3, 18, 17.7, 18.1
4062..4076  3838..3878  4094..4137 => 1.5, 19.7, 17.1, 19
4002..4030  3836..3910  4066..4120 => 1.8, 19.4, 17.2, 17.8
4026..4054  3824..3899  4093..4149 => 3.1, 19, 17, 19.2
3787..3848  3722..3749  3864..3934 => 9.9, 26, 18.8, 18.9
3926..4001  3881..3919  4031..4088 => -0.3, 18.7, 18.1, 17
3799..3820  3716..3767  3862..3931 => 2.6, 25.4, 19.8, 18.9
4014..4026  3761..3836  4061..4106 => 0.7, 20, 17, 17.4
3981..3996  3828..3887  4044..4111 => 0.0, 19.3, 18.1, 17.3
